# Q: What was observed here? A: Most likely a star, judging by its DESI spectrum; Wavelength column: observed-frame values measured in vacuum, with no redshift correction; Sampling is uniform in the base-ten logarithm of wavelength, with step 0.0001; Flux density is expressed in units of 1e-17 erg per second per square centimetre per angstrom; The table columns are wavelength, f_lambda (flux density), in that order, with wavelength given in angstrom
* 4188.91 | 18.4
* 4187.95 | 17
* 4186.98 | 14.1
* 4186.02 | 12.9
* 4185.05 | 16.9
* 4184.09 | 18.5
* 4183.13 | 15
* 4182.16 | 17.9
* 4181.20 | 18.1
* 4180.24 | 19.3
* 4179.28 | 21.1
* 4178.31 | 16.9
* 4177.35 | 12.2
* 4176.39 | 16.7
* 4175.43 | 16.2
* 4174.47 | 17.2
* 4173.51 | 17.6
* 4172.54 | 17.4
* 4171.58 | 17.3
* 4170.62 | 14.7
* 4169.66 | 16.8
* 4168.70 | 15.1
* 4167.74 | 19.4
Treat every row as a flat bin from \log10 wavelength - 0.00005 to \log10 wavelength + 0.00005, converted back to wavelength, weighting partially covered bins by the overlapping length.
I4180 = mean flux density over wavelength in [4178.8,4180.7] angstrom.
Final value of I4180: 20.2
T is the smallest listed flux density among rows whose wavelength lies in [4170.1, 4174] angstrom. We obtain 14.7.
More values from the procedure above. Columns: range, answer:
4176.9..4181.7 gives 12.2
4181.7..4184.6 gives 15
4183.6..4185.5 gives 16.9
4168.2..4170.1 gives 15.1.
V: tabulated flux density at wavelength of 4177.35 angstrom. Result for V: 12.2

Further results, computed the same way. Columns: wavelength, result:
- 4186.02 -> 12.9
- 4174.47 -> 17.2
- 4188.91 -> 18.4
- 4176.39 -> 16.7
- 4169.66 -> 16.8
